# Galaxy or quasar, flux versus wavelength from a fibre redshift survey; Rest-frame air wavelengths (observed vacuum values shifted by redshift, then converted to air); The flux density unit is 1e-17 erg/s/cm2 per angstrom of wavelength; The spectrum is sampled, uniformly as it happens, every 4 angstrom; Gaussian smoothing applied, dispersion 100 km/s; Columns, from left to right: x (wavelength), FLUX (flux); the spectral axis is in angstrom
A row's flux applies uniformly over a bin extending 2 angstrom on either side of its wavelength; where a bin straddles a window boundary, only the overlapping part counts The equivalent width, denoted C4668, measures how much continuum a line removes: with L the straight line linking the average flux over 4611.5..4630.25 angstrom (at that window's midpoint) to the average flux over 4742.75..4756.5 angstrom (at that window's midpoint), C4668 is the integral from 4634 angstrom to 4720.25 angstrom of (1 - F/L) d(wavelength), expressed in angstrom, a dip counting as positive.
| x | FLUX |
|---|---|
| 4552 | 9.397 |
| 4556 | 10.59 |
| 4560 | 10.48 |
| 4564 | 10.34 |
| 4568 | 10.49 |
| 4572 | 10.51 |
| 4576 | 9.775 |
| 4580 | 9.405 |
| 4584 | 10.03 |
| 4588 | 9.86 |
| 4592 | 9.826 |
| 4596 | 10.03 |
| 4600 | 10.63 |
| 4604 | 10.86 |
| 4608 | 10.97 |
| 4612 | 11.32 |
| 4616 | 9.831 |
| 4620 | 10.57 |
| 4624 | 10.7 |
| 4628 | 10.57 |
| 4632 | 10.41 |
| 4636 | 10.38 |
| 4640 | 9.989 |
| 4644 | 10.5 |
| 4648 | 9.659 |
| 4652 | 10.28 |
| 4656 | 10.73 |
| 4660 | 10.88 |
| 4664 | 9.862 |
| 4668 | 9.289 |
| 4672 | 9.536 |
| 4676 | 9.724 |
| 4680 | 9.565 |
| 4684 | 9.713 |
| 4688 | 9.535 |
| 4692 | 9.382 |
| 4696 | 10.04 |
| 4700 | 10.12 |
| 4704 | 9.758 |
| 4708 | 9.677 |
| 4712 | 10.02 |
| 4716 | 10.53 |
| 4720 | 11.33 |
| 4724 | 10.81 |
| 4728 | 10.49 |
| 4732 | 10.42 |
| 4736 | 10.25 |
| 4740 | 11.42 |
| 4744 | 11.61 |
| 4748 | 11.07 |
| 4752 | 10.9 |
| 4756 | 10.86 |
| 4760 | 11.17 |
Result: 6.3 angstrom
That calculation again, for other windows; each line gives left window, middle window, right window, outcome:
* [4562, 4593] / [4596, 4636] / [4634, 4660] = -1.7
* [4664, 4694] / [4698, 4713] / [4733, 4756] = 0.4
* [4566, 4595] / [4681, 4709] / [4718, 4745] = 2.4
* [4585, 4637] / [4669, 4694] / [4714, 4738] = 2.4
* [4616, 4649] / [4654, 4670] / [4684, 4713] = -0.2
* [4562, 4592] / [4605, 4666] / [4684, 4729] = -2.2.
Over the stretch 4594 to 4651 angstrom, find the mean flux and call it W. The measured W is 10.5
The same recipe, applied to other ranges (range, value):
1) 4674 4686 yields 9.67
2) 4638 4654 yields 10.1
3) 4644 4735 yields 10.1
